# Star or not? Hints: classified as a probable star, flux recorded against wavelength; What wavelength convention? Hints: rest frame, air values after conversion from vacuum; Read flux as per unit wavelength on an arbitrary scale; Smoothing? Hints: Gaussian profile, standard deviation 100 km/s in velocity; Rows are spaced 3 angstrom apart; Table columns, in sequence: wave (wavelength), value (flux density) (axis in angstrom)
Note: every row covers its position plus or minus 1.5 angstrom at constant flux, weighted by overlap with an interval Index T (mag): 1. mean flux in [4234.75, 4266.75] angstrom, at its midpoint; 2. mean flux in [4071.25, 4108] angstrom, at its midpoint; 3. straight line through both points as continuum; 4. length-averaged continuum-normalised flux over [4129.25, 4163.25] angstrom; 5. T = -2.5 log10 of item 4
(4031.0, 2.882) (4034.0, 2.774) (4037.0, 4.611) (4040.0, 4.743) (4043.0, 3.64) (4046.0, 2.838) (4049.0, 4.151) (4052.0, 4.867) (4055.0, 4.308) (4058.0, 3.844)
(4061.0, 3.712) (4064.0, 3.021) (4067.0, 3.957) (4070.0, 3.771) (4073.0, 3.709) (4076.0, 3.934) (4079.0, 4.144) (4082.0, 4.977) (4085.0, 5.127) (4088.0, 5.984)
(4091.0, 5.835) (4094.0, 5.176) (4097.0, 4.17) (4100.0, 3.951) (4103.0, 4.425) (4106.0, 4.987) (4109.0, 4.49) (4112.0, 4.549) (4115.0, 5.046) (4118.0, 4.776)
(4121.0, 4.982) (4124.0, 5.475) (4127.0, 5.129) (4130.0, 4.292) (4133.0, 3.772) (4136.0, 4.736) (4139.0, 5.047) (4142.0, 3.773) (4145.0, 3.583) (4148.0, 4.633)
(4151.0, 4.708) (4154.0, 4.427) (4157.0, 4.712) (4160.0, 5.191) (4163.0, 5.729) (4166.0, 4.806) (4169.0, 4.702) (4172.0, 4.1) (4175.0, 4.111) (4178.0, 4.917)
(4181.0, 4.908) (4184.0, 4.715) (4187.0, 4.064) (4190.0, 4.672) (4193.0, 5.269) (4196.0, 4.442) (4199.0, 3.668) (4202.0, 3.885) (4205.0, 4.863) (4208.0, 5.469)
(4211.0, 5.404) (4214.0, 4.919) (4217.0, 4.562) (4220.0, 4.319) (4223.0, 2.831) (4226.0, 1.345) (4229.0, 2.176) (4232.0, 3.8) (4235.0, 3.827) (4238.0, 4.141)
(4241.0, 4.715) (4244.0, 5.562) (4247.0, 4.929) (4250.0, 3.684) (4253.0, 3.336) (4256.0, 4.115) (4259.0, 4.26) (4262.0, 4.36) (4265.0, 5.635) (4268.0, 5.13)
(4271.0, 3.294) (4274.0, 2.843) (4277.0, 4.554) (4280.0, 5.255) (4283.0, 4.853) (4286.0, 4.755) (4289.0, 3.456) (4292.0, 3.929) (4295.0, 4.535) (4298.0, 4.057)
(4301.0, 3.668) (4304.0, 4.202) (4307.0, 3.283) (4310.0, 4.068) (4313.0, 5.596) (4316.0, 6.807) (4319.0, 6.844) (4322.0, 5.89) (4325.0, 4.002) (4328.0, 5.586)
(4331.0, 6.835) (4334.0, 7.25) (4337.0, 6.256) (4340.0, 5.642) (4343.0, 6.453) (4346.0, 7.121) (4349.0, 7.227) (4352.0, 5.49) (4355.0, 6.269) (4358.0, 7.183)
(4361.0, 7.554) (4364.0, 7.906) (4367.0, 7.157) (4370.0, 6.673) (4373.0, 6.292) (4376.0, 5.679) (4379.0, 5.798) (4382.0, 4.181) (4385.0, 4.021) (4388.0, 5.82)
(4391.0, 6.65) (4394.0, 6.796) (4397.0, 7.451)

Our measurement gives 0.02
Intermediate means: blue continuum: 4.69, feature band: 4.51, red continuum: 4.44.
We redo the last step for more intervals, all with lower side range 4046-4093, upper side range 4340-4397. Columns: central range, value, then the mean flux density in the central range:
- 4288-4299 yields 0.41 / 4.02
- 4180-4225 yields 0.16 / 4.49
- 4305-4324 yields 0.12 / 5.35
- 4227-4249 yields 0.32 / 4.09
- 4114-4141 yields -0.02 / 4.78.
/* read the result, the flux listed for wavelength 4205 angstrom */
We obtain 4.863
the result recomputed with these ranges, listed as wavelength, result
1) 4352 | 5.49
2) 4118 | 4.776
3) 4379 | 5.798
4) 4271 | 3.294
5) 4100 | 3.951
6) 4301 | 3.668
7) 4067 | 3.957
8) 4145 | 3.583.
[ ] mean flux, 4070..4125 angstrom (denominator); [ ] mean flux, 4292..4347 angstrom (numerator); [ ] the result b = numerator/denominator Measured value 1.1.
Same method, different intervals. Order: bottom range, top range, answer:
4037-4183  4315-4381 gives 1.43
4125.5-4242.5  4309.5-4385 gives 1.42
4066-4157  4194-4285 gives 0.92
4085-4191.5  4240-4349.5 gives 1.05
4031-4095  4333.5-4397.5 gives 1.52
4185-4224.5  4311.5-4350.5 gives 1.40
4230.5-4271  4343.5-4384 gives 1.48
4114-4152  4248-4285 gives 0.93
